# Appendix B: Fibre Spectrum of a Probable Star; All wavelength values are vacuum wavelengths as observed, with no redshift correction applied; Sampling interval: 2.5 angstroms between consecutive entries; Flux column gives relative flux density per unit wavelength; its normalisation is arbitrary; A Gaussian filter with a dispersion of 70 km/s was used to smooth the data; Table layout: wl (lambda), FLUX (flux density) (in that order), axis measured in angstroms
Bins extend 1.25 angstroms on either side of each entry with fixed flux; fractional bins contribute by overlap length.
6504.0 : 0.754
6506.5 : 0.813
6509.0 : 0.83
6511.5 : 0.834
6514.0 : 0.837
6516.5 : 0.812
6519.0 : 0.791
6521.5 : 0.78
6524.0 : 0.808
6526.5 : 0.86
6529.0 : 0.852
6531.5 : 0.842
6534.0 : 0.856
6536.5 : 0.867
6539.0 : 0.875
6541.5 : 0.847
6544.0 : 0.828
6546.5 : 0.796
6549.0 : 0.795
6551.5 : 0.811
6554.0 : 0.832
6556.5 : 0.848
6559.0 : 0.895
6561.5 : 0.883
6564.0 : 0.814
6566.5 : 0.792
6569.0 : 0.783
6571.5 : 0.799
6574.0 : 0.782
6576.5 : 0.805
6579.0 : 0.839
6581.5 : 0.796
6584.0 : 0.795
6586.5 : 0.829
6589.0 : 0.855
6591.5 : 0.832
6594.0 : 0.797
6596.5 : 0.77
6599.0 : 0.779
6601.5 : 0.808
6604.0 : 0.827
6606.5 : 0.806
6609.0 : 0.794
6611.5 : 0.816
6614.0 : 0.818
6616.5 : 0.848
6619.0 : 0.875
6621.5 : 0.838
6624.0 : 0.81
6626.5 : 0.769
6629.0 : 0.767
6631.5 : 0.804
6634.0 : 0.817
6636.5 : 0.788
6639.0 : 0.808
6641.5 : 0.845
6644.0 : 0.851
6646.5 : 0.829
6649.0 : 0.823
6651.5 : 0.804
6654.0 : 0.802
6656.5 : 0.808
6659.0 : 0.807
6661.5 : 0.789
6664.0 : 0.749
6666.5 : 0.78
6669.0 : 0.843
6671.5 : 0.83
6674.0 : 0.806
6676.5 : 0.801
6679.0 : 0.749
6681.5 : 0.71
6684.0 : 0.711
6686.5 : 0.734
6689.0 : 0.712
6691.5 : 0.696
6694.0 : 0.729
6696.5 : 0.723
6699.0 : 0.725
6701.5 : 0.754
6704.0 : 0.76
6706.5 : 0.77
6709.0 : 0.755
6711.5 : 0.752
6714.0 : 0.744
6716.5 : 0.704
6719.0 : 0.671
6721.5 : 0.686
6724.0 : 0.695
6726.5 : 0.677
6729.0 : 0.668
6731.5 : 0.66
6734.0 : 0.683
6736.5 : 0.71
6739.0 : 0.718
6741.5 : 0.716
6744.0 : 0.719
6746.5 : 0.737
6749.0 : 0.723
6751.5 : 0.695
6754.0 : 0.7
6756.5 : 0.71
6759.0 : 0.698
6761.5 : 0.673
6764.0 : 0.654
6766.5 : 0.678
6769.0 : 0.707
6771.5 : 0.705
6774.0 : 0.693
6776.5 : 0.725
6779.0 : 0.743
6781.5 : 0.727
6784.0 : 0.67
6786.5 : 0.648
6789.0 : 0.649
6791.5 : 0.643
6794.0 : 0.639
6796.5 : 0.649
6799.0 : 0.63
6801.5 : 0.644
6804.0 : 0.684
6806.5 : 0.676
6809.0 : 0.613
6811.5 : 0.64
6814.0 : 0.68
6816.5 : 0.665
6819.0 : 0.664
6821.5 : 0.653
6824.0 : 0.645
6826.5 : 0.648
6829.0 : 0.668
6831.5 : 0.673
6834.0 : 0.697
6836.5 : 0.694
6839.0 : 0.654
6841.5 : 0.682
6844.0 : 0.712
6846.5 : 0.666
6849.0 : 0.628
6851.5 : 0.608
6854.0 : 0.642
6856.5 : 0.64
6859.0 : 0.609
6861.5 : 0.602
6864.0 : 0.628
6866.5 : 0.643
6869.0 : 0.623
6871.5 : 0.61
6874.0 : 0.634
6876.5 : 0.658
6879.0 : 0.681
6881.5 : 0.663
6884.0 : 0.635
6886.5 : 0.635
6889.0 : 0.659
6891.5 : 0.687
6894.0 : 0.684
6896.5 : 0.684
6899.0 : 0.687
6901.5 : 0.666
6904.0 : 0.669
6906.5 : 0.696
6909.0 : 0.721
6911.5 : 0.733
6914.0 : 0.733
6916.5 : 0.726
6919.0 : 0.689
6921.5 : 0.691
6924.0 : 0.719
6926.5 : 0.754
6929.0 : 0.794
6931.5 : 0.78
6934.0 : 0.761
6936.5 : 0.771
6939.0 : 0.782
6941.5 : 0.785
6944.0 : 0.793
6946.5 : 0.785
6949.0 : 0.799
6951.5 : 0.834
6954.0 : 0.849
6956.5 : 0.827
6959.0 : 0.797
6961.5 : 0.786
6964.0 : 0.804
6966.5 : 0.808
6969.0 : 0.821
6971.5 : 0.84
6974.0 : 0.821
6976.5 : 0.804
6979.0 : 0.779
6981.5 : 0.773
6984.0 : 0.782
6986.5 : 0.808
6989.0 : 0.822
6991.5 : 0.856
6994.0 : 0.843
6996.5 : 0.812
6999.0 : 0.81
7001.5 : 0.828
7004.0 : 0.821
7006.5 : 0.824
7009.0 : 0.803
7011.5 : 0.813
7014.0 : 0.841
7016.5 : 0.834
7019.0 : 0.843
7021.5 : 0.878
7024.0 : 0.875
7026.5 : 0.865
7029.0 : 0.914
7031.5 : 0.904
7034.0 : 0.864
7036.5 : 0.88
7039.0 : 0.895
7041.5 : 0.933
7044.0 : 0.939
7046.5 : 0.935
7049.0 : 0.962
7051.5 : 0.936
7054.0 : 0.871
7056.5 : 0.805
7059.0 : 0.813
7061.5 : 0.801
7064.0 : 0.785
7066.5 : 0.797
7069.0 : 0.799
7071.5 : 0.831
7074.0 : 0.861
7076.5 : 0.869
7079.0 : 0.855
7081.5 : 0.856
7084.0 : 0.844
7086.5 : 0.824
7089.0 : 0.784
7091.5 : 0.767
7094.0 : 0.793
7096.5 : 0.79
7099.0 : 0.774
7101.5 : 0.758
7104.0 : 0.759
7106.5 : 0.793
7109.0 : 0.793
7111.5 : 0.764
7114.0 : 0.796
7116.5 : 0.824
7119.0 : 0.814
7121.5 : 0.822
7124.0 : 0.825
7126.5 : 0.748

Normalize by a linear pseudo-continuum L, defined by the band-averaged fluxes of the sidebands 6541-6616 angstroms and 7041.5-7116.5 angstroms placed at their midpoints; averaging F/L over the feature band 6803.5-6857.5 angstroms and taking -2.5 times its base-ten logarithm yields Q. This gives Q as 0.24 mag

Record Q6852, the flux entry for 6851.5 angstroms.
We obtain 0.608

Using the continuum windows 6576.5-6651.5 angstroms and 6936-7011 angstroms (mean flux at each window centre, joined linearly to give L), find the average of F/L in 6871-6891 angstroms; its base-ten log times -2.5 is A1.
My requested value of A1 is 0.240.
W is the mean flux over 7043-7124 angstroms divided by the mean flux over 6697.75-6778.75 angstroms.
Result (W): 1.16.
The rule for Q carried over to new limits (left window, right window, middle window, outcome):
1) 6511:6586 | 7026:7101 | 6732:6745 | 0.18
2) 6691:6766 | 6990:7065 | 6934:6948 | 0.05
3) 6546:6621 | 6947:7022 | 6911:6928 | 0.14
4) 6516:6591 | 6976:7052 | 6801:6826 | 0.27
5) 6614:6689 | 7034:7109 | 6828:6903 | 0.24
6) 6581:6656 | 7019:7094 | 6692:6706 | 0.12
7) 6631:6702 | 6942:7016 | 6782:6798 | 0.21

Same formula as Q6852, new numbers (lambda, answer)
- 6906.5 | 0.696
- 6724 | 0.695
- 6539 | 0.875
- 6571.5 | 0.799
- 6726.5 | 0.677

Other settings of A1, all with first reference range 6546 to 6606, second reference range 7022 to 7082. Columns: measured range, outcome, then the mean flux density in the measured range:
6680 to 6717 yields 0.134 mag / 0.733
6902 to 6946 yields 0.155 mag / 0.74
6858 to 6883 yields 0.314 mag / 0.635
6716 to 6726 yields 0.207 mag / 0.687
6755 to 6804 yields 0.229 mag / 0.678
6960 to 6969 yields 0.074 mag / 0.802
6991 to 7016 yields 0.050 mag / 0.824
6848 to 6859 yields 0.326 mag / 0.627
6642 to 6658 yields 0.004 mag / 0.821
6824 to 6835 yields 0.254 mag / 0.668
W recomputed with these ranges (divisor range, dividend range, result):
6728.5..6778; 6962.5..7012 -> 1.16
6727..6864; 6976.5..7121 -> 1.24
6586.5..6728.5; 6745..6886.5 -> 0.85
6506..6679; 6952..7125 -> 1.02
